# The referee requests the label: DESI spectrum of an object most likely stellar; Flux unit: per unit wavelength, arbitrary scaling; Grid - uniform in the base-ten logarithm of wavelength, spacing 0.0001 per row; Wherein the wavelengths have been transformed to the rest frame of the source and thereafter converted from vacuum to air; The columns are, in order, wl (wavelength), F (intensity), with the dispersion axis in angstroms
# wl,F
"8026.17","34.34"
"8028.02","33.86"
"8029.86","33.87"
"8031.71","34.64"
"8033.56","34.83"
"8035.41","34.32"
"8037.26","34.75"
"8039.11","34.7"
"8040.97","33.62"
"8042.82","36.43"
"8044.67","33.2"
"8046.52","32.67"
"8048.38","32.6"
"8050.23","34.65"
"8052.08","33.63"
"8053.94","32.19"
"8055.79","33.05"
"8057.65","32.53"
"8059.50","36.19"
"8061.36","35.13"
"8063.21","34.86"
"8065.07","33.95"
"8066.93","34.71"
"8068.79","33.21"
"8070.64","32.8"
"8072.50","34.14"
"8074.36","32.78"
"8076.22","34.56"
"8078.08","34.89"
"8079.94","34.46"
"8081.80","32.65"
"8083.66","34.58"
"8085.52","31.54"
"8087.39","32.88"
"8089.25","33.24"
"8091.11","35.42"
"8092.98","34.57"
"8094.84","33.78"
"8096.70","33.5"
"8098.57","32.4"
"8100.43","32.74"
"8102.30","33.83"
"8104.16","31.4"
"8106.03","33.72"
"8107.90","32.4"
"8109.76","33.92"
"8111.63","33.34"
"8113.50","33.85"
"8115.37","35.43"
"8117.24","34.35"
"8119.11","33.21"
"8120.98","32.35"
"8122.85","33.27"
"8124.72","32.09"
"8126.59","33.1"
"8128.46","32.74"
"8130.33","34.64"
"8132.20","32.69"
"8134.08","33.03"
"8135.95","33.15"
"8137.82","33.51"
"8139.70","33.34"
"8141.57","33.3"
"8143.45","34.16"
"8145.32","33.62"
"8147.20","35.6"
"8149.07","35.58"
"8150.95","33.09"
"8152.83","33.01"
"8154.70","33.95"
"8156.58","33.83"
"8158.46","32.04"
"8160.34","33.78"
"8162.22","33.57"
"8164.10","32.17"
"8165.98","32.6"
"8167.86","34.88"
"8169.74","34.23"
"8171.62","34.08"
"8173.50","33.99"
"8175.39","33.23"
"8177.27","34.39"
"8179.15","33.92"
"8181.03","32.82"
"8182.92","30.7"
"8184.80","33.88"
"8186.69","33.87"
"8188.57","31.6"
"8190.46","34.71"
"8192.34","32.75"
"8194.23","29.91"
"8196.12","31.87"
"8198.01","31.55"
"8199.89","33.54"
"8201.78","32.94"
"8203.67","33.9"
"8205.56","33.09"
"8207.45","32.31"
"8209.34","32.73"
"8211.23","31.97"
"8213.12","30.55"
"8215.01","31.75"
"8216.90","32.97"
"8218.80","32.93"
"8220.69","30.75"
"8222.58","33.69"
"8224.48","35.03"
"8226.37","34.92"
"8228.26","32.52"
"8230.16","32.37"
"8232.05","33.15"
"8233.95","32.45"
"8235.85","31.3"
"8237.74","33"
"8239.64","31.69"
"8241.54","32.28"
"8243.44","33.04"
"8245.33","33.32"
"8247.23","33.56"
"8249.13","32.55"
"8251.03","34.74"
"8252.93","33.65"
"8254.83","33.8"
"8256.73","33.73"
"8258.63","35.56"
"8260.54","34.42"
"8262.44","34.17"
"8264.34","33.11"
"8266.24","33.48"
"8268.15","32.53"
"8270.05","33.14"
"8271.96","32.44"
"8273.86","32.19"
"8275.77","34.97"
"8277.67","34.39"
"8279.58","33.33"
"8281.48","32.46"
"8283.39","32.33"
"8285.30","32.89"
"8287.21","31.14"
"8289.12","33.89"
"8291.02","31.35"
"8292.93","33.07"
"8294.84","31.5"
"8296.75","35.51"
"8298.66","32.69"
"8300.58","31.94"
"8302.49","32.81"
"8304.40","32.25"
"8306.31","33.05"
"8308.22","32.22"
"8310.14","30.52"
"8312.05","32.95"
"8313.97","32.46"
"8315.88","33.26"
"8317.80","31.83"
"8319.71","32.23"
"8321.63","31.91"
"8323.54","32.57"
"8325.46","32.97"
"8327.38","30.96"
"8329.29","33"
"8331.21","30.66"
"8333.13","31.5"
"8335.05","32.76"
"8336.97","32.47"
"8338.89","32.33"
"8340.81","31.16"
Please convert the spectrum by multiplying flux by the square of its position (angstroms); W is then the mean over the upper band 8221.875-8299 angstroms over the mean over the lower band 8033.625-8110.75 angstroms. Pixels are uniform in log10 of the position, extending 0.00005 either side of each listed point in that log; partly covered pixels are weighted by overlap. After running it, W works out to 1.03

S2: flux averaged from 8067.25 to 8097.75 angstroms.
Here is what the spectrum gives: 33.7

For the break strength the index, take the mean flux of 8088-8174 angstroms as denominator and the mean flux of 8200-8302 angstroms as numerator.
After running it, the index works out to 0.98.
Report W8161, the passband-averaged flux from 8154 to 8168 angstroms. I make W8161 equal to 33.2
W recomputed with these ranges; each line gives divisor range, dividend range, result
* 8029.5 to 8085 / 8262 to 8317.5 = 1.02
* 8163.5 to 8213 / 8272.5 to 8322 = 1.02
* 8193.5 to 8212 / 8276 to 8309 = 1.03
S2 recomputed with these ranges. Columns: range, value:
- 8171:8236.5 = 32.8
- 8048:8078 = 33.9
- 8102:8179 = 33.5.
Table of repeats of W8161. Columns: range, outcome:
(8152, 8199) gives 33.1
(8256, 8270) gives 33.8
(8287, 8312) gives 32.5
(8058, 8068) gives 34.8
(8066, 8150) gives 33.6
